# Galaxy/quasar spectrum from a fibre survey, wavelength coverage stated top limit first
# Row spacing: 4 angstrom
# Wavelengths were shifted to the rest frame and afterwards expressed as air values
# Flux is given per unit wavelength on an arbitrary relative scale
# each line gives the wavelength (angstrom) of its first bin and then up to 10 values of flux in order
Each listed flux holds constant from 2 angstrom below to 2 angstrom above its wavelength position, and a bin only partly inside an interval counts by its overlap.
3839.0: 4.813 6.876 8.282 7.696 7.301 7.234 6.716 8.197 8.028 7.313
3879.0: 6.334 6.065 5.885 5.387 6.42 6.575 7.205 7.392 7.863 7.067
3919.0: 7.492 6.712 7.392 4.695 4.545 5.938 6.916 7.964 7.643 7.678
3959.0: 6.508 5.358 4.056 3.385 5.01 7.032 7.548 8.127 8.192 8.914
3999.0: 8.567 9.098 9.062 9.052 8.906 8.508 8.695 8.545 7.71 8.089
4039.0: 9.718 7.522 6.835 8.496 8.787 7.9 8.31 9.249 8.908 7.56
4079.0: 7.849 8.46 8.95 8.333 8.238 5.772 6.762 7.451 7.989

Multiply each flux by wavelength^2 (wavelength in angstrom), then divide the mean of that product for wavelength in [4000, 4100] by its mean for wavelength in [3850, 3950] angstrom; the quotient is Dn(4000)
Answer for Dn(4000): 1.3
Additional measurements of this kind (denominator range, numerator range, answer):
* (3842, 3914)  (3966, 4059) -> 1.20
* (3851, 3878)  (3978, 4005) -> 1.18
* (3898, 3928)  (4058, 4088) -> 1.26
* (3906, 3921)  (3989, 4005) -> 1.22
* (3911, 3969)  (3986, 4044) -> 1.38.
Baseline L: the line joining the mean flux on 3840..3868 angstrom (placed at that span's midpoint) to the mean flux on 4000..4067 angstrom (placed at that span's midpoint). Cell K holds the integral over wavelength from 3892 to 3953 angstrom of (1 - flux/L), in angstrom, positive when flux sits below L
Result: 7.9 angstrom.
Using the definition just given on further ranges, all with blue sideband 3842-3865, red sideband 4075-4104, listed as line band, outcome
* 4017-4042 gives -2.7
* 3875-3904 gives 4.4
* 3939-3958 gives 0.5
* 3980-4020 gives -4.9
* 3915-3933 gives 2.1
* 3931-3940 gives 3.0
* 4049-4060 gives -1.0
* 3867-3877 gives -0.5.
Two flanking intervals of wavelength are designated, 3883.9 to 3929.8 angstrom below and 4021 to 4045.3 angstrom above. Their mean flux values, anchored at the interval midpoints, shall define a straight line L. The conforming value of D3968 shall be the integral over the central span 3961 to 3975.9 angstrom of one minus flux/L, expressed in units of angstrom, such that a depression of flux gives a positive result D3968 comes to 6.2 angstrom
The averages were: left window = 6.8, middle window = 4.41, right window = 8.36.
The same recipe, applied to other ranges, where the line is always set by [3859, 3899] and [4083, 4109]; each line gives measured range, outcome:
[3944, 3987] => 4.7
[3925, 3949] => 2.5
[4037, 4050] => -1.1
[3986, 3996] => -1.6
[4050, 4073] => -3.4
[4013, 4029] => -2.9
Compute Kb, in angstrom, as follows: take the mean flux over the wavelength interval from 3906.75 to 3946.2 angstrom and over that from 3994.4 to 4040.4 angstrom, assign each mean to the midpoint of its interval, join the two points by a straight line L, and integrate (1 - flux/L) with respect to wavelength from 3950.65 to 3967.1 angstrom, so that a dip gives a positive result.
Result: 2.2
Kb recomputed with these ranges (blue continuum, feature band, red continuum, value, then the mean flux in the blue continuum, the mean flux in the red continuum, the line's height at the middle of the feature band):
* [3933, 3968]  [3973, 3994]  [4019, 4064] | -0.6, 6.35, 8.25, 7.04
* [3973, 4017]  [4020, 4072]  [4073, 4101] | -2.4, 8.14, 7.88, 7.99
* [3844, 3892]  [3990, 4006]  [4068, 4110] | -2.6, 7.07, 7.87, 7.54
